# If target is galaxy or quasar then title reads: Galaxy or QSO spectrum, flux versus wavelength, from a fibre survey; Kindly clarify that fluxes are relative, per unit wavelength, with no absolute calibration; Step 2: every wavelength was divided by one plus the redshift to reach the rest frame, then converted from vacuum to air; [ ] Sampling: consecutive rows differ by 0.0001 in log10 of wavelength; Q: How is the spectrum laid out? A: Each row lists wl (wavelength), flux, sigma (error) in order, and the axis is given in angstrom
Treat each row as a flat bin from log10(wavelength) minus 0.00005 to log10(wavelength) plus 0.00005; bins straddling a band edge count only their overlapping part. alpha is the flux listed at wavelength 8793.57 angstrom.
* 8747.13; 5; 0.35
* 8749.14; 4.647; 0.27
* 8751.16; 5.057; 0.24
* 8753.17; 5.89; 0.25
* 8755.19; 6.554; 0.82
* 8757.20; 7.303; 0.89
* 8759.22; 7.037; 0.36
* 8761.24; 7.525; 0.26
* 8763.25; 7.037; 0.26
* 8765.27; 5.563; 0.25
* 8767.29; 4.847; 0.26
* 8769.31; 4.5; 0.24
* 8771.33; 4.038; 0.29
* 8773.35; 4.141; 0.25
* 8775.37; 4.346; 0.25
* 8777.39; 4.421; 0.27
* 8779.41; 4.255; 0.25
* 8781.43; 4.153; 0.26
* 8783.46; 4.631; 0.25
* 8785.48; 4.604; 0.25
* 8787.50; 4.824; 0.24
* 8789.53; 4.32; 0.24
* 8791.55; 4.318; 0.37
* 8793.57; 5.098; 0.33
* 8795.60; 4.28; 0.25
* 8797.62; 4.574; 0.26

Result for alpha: 5.098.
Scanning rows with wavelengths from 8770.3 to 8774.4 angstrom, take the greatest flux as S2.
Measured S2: 4.141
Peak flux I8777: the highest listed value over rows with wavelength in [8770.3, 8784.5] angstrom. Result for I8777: 4.631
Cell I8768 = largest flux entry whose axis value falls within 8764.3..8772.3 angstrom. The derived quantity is 5.563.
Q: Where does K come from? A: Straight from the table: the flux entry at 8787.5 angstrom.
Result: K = 4.824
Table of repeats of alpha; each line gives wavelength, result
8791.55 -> 4.318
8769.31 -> 4.5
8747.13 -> 5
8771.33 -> 4.038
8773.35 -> 4.141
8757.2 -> 7.303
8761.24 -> 7.525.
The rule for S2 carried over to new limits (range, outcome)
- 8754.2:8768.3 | 7.525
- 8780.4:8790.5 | 4.824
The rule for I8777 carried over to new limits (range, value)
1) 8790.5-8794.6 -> 5.098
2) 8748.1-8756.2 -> 6.554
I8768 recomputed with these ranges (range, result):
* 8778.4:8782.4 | 4.255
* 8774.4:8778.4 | 4.421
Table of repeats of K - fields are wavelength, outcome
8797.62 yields 4.574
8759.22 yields 7.037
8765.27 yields 5.563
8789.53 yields 4.32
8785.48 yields 4.604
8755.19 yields 6.554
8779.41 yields 4.255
